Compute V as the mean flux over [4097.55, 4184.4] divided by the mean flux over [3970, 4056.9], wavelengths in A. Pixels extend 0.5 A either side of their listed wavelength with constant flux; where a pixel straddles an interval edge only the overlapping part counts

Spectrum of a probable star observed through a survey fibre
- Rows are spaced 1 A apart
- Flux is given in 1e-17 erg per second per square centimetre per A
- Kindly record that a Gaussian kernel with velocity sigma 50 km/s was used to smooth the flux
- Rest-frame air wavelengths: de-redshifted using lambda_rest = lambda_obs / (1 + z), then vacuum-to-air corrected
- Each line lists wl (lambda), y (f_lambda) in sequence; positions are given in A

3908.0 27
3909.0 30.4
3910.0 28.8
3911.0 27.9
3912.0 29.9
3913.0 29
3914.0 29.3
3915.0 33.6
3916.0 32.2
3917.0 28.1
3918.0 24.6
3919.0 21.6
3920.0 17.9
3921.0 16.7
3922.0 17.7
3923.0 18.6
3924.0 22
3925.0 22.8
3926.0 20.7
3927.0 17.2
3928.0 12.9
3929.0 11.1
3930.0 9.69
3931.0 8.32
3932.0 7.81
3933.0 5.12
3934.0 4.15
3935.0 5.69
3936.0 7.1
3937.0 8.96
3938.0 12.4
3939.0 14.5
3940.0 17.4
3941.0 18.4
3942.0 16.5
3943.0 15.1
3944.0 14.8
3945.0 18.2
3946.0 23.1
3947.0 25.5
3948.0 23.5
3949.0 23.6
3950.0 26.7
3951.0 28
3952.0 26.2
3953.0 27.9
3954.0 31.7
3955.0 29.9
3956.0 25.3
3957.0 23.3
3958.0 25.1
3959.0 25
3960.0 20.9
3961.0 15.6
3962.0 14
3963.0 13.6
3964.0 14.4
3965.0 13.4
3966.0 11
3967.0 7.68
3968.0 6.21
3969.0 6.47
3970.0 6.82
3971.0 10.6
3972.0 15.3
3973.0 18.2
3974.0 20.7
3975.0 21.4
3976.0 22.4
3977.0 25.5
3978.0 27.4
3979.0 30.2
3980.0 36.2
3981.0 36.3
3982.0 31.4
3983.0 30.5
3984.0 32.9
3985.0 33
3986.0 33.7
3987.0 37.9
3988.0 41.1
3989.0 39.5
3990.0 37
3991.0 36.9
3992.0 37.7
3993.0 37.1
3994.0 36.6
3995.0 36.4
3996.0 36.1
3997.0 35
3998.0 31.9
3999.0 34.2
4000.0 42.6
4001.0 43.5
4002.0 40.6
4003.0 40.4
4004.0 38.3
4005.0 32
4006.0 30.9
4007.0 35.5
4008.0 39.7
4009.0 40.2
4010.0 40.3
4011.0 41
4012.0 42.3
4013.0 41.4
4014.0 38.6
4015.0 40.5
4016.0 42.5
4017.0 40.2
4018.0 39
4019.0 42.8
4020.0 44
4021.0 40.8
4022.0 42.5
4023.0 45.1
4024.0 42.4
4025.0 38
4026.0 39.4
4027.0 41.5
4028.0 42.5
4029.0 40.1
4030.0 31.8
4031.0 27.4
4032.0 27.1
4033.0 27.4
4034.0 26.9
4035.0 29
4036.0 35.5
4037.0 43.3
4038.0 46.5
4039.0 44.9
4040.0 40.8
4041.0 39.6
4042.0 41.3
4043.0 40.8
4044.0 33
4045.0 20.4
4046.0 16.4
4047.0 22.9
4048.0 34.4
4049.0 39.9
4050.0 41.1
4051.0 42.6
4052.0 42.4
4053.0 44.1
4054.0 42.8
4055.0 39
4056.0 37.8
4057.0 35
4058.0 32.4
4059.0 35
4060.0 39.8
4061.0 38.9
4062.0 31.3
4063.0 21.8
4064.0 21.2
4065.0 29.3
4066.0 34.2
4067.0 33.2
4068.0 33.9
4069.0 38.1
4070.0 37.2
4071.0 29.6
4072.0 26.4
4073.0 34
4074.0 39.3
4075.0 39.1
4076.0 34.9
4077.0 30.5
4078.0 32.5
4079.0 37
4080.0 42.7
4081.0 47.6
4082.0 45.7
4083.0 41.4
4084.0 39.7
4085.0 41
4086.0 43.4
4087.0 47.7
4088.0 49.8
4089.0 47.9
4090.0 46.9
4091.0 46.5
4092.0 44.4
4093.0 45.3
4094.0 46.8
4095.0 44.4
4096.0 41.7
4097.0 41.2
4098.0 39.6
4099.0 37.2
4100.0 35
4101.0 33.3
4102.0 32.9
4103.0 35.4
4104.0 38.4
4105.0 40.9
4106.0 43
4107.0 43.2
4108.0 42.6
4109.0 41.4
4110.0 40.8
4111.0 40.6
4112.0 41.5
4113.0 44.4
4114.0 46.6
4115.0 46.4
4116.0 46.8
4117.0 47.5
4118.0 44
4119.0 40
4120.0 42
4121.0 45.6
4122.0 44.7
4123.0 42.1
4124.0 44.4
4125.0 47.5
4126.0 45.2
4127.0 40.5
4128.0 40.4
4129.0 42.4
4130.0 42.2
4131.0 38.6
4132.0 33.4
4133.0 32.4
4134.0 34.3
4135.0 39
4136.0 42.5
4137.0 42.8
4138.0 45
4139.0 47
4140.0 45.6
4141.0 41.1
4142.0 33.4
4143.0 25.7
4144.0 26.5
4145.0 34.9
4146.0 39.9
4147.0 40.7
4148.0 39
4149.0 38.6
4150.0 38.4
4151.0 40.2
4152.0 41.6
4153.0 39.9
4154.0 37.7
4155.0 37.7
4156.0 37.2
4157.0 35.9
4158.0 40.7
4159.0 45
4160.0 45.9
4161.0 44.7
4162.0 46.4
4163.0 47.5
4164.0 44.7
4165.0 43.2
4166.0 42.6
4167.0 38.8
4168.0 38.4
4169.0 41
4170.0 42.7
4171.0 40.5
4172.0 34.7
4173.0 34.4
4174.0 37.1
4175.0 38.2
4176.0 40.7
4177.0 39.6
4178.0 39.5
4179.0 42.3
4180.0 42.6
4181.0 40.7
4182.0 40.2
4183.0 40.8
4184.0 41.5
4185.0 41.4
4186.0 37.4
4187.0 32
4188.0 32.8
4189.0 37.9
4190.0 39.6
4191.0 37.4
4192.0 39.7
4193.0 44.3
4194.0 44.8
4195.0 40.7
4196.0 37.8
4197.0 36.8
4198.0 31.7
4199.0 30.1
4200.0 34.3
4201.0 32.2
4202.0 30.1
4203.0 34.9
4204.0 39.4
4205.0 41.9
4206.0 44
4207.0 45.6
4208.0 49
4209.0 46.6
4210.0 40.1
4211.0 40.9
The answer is 1.1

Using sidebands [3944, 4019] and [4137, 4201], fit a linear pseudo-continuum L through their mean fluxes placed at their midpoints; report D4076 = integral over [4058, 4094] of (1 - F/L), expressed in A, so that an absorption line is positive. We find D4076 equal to -3.7 A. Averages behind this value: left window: 29.3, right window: 39.3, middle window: 38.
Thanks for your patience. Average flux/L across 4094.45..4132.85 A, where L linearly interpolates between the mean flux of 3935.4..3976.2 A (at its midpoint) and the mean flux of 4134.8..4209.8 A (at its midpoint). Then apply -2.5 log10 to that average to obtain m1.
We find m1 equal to -0.223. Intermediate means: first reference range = 18.2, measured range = 41.4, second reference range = 39.6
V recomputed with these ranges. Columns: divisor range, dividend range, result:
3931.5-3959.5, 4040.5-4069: 1.82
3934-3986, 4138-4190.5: 1.95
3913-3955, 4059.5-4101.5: 2.02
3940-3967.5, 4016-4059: 1.81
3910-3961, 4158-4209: 1.98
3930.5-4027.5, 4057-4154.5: 1.42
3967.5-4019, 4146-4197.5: 1.22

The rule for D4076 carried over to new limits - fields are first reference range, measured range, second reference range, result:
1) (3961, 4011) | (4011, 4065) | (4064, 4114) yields -4.40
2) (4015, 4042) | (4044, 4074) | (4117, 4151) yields 4.09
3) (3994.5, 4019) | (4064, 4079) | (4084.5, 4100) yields 3.25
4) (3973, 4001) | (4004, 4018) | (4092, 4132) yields -1.55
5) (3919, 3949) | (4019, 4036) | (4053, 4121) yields -3.95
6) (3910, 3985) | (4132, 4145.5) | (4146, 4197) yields -0.14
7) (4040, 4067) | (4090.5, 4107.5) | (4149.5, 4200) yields -1.88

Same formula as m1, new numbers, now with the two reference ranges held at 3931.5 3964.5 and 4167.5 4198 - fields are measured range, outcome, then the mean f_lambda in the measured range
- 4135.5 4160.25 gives -0.09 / 39.2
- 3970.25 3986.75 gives -0.24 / 26.5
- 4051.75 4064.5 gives -0.25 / 35.4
